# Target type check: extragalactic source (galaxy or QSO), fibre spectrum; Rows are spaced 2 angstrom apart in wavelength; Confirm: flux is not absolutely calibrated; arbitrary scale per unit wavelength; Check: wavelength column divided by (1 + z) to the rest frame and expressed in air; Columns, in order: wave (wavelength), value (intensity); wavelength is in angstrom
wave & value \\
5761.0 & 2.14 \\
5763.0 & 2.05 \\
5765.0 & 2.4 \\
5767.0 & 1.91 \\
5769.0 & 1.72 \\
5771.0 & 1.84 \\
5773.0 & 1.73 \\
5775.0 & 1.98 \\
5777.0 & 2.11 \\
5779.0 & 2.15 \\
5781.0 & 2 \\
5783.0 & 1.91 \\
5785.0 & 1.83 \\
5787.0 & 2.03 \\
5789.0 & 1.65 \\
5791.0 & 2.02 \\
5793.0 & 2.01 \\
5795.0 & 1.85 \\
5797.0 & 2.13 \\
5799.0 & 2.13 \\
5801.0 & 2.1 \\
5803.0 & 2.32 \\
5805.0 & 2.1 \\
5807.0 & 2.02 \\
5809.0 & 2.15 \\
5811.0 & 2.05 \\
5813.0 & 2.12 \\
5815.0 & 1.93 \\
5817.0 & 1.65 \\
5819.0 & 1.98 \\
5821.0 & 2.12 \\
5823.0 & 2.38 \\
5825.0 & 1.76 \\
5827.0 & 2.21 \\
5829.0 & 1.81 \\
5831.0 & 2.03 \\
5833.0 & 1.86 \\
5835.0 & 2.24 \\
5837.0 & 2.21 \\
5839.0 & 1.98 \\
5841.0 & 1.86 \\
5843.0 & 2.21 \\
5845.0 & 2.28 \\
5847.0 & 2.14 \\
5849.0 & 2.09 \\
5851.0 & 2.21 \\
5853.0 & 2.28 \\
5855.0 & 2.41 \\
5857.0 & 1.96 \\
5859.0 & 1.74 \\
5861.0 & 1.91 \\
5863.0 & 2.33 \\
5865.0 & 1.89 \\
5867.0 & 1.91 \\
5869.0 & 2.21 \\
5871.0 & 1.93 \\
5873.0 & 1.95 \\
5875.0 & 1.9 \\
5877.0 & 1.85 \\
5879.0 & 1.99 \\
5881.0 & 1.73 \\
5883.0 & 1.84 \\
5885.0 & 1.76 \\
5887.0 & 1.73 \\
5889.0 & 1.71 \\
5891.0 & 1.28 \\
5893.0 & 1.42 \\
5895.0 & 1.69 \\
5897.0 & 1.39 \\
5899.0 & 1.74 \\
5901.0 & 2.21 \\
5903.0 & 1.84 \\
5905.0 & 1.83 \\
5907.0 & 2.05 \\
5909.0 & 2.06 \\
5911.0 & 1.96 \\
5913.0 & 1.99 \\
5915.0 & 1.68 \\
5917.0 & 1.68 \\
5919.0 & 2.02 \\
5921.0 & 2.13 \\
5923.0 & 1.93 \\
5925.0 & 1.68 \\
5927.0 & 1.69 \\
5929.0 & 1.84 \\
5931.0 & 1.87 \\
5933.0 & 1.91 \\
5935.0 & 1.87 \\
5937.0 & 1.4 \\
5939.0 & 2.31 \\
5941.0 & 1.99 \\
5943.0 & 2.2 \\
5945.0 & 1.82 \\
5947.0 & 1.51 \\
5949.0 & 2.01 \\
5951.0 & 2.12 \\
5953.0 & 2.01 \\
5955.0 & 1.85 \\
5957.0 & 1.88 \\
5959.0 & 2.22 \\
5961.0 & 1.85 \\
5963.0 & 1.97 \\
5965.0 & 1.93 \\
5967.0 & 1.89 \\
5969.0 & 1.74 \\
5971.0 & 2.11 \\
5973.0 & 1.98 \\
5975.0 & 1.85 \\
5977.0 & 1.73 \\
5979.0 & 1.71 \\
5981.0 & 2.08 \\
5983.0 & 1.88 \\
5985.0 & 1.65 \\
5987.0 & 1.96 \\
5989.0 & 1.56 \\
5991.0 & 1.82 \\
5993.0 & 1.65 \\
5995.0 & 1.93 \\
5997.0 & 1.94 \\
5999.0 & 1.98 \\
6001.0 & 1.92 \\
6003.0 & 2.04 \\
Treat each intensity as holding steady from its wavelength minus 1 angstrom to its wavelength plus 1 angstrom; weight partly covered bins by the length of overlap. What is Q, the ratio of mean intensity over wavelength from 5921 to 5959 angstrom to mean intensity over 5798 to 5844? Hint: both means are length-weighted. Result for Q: 0.92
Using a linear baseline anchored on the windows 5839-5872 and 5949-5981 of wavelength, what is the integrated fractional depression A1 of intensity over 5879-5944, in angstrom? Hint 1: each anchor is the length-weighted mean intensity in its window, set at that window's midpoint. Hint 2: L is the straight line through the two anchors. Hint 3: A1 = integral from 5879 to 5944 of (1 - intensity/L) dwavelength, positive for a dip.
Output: 5.7 angstrom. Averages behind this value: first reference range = 2.08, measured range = 1.83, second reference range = 1.93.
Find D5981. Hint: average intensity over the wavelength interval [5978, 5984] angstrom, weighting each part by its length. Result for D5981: 1.89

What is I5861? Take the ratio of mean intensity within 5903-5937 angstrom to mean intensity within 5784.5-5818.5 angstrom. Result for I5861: 0.93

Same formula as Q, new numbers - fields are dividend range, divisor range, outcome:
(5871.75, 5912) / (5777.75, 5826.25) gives 0.89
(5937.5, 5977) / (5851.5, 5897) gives 1.04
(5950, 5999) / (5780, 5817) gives 0.94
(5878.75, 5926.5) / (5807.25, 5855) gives 0.87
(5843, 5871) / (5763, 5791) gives 1.08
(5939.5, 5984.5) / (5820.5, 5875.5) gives 0.93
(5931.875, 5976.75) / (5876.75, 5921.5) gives 1.07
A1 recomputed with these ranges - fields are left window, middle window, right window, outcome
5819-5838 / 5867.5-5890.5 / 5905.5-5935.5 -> 1.3 angstrom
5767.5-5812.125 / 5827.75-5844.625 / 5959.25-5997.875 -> -0.7 angstrom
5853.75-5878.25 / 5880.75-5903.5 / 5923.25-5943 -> 3.0 angstrom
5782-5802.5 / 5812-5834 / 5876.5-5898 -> -1.3 angstrom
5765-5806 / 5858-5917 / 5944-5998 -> 2.5 angstrom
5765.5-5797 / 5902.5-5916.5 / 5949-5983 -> 0.2 angstrom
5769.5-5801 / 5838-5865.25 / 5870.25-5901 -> -4.2 angstrom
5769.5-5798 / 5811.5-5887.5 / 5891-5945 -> -4.6 angstrom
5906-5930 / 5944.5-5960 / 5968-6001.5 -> -0.5 angstrom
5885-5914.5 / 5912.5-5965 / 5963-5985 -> -2.0 angstrom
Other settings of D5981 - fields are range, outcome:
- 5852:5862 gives 2.06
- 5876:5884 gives 1.85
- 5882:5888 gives 1.78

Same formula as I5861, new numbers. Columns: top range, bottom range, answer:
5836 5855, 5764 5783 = 1.09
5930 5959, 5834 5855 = 0.89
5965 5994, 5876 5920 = 1.02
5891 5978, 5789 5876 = 0.91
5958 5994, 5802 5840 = 0.91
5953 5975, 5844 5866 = 0.92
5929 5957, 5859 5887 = 0.99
